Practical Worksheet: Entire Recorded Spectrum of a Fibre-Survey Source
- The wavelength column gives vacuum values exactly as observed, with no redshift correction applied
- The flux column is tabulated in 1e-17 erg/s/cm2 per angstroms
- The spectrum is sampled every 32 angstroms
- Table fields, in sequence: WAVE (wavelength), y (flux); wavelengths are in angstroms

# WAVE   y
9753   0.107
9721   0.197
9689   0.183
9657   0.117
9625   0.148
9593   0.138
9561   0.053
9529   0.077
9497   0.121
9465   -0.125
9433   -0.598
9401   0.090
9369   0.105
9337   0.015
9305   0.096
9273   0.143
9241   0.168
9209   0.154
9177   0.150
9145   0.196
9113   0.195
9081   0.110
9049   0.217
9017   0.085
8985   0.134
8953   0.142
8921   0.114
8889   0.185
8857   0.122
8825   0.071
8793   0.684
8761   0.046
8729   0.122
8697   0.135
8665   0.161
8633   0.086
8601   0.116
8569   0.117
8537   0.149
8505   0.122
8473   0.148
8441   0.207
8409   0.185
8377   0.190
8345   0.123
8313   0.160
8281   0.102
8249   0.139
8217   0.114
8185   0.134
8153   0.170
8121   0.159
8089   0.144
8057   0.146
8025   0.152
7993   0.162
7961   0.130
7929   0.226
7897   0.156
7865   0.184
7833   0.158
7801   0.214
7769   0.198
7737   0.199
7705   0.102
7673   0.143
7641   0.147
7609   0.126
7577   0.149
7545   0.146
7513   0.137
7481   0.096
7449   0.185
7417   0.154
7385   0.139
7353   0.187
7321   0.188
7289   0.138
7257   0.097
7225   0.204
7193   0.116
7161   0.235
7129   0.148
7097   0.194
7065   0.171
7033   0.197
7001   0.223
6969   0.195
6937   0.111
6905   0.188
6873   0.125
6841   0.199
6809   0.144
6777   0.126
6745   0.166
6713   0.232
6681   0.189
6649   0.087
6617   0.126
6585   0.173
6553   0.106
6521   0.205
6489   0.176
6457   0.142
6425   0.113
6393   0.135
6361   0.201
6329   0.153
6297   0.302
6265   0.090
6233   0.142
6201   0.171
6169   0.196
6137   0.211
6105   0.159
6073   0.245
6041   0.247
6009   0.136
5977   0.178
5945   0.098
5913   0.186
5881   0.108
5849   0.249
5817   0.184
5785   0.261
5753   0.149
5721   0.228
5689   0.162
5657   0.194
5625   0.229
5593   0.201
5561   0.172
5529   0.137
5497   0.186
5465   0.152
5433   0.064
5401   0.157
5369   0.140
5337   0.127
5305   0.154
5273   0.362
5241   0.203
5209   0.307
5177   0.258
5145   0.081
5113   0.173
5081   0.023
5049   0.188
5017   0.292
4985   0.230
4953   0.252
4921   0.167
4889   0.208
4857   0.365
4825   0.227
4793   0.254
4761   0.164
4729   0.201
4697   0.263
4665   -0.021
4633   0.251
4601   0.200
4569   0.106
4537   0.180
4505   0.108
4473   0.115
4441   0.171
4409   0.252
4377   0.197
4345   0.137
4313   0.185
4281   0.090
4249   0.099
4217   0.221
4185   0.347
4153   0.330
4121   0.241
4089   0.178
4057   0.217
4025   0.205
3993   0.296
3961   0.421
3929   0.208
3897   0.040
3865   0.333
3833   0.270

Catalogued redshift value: 1.36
